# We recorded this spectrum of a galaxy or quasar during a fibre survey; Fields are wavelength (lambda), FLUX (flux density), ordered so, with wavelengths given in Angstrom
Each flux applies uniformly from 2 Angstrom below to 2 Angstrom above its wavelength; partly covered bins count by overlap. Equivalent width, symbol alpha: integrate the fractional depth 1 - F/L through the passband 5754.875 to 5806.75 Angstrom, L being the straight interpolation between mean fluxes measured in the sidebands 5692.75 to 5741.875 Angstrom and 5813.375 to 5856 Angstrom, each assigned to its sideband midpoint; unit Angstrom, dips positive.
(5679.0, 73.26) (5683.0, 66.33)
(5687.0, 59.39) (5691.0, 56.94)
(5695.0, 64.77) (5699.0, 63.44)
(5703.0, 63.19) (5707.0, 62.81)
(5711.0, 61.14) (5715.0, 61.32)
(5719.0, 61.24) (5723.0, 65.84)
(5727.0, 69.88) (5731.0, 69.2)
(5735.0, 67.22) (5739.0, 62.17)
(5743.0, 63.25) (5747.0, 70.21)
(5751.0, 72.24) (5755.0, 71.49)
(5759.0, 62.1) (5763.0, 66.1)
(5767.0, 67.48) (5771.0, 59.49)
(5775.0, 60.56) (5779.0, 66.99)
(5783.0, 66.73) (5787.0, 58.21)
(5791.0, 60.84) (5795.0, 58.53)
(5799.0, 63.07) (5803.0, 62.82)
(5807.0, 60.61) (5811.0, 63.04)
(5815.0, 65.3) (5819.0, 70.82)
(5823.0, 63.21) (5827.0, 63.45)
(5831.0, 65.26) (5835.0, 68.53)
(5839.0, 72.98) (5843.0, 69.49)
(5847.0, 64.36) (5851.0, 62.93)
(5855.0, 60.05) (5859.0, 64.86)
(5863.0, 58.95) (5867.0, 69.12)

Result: 1.8 Angstrom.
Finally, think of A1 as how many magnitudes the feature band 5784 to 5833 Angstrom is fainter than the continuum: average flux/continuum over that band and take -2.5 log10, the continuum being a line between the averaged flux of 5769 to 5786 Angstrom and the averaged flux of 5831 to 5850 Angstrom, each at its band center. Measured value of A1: 0.04 mag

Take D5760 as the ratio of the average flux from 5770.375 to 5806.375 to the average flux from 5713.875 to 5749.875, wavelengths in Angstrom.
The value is 0.94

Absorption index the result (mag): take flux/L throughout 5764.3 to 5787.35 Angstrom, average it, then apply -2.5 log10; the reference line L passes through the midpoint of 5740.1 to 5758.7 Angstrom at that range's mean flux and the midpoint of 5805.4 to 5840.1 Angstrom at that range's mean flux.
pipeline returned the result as 0.06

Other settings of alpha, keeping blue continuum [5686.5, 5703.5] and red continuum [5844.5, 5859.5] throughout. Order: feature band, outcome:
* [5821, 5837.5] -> -0.65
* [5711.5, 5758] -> -3.36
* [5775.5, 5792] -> -0.18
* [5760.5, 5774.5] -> -0.36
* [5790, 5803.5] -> 0.30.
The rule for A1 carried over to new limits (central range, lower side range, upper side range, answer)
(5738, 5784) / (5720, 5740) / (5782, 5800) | -0.03 mag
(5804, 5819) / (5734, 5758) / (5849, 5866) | 0.01 mag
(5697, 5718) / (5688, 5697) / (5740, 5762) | 0.00 mag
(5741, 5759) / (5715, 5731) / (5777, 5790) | -0.06 mag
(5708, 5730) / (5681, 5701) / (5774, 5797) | -0.03 mag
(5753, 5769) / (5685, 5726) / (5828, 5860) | -0.05 mag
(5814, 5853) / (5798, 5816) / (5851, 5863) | -0.07 mag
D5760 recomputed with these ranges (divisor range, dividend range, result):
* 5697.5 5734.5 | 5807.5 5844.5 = 1.03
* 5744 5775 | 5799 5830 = 0.96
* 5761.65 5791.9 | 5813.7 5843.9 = 1.06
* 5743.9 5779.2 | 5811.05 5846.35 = 1.01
